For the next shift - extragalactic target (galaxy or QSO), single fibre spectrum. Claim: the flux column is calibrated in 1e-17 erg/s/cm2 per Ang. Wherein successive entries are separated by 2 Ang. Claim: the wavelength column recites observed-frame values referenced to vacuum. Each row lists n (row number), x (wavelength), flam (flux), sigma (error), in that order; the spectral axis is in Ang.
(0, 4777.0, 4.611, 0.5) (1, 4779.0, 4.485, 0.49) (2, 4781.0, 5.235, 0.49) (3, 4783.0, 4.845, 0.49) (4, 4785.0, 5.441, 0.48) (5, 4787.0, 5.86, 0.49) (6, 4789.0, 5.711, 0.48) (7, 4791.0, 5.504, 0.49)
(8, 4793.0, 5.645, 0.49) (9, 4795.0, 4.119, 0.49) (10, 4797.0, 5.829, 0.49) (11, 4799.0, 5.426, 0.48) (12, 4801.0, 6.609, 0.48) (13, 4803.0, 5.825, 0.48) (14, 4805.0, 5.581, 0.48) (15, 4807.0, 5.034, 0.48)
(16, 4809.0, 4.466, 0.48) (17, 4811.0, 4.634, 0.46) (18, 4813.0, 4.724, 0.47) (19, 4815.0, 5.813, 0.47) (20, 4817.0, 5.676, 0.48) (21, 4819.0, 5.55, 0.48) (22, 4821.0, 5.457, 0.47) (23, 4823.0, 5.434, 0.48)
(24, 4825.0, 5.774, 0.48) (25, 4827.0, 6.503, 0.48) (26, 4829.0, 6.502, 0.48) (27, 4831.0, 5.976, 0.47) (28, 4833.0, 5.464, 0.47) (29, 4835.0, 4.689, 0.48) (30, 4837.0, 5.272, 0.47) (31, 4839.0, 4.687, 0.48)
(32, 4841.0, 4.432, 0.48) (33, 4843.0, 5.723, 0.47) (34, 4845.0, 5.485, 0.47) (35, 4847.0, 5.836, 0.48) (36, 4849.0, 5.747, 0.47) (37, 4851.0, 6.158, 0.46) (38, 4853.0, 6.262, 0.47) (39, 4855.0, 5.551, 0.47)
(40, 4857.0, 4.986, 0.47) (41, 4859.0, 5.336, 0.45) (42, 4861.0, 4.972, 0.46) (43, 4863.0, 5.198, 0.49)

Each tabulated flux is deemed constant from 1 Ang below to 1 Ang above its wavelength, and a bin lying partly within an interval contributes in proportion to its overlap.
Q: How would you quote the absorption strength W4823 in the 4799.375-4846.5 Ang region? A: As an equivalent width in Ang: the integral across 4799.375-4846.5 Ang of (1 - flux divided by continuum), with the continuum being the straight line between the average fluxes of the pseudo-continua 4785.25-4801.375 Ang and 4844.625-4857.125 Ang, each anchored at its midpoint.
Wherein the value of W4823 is 1.8 Ang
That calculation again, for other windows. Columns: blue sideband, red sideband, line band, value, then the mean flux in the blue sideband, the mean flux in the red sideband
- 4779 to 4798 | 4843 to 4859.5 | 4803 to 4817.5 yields 0.7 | 5.31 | 5.68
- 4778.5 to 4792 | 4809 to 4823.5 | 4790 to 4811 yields -0.3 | 5.33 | 5.26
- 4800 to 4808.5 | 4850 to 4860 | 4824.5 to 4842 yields 0.6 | 5.69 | 5.66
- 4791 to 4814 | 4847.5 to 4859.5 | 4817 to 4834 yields -1.1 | 5.27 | 5.69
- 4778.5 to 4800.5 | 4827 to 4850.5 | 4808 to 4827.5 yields 0.2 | 5.33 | 5.5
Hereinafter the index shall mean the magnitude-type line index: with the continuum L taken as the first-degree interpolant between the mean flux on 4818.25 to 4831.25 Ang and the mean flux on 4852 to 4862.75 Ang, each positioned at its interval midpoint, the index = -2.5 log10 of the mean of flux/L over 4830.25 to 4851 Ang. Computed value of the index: 0.06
